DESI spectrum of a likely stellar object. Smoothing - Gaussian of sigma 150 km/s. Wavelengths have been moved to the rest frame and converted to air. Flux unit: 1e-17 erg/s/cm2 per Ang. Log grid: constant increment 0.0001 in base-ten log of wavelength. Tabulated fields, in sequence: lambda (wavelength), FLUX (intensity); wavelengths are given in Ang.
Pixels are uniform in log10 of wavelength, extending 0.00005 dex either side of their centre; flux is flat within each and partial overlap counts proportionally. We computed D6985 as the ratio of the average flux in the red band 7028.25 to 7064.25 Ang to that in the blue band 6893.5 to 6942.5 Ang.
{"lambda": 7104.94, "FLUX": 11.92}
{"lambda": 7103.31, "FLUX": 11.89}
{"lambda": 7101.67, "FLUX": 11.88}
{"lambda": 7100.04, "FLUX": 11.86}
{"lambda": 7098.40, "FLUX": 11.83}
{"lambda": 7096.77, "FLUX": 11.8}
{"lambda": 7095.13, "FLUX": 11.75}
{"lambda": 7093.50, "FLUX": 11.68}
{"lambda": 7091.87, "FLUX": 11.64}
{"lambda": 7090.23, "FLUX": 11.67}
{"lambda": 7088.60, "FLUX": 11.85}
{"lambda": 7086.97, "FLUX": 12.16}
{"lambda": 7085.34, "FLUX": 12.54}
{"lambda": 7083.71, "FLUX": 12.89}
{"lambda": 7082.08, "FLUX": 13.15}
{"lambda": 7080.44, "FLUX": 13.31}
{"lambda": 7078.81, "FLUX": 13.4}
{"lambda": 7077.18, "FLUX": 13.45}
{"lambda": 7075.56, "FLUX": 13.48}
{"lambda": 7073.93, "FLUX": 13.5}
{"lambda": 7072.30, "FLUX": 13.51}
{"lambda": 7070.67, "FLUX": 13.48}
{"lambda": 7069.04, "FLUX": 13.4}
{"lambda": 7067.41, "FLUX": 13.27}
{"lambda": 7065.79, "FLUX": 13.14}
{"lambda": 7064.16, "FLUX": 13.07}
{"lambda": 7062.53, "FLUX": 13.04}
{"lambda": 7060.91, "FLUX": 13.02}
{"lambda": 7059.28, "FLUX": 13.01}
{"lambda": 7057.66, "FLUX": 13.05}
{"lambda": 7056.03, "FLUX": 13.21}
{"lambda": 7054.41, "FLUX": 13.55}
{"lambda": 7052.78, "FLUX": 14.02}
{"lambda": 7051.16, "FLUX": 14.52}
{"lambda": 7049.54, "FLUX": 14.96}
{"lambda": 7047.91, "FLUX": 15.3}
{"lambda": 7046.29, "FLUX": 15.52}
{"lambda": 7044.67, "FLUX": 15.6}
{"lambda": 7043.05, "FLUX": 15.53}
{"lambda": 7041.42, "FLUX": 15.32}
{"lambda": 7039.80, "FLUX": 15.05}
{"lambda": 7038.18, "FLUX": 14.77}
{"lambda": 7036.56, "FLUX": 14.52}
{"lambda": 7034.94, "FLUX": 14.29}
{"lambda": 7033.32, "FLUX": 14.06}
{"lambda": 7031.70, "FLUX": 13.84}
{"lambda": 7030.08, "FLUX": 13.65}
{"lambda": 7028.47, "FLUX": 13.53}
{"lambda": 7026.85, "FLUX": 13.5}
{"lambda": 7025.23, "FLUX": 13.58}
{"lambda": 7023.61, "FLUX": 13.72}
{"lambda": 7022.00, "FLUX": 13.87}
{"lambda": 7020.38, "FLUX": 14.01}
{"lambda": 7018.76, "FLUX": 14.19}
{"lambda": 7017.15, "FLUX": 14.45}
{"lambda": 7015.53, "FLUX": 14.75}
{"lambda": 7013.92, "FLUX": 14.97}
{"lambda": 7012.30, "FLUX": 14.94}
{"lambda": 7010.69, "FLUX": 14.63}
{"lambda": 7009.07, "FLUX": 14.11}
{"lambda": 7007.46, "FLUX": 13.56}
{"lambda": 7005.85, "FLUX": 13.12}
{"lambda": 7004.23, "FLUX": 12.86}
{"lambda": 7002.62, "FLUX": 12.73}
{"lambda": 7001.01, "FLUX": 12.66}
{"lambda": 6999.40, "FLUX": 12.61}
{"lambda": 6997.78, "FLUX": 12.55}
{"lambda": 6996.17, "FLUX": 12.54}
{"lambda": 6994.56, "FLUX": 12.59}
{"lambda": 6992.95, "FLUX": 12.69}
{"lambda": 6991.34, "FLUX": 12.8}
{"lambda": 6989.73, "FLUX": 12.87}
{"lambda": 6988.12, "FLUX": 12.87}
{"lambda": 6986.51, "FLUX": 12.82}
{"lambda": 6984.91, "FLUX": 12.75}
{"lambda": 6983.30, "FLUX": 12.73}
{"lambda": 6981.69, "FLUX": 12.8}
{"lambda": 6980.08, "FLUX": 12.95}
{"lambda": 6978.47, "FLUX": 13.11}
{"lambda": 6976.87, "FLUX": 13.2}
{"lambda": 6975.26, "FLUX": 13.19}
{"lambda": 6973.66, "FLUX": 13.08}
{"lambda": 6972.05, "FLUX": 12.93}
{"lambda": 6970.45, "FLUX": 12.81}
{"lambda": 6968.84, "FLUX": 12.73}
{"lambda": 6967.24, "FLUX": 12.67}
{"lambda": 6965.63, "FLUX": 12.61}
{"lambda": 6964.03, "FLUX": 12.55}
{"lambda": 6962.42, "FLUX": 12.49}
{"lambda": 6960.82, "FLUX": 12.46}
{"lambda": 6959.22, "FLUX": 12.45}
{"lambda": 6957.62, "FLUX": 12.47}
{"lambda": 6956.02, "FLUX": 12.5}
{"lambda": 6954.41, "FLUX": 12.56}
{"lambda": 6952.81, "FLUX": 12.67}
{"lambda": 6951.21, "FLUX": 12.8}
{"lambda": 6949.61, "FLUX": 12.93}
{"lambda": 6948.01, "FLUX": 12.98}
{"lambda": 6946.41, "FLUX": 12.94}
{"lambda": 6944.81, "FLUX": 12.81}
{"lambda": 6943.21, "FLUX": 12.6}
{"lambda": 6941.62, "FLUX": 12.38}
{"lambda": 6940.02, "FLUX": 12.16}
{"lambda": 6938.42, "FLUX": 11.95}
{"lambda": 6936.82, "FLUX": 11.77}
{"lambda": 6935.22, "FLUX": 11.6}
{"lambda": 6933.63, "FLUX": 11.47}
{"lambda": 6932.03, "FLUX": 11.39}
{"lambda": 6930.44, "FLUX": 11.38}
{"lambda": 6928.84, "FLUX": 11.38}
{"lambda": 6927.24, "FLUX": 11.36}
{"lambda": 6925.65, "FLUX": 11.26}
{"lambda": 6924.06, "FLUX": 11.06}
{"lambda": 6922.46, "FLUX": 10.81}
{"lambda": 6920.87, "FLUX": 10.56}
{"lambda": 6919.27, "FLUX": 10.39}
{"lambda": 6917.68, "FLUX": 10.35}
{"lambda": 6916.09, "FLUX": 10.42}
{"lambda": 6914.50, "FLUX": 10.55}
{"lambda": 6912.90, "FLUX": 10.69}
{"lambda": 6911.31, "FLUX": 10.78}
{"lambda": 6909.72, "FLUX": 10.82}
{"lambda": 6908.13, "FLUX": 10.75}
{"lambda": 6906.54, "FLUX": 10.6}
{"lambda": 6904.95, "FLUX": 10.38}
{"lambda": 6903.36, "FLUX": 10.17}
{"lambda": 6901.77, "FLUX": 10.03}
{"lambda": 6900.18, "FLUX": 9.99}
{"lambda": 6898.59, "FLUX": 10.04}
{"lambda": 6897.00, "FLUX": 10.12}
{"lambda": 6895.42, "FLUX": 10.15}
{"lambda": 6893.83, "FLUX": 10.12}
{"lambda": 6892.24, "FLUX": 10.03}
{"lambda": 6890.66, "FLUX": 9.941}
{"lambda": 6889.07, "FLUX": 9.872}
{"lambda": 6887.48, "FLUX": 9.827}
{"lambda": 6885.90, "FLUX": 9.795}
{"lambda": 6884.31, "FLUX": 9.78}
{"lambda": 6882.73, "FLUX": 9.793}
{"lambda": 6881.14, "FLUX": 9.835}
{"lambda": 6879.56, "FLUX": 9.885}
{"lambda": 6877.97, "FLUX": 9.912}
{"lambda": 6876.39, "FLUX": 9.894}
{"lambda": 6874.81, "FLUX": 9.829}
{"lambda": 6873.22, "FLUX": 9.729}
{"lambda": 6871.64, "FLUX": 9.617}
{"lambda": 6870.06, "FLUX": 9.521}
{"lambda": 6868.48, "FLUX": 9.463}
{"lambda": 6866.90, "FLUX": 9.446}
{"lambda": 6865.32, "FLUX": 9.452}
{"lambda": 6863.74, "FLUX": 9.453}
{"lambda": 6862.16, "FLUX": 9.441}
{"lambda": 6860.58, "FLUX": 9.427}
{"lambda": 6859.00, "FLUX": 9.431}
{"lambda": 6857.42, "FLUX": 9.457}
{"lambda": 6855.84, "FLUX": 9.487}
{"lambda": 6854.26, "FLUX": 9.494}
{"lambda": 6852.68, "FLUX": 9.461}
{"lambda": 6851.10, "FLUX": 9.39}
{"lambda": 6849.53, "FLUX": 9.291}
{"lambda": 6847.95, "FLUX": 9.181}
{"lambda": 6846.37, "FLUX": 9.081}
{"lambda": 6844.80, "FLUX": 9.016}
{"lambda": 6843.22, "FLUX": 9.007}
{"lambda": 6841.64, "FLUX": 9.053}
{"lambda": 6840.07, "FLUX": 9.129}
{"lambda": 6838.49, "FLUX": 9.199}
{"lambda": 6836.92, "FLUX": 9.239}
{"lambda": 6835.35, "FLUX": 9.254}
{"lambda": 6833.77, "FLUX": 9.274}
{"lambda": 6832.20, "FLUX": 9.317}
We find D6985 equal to 1.3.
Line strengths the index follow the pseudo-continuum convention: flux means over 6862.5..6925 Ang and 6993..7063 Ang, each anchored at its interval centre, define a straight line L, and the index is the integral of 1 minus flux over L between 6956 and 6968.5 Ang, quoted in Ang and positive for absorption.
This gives -0.5 Ang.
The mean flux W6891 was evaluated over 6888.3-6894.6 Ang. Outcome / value 9.99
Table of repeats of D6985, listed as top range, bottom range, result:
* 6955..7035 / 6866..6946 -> 1.25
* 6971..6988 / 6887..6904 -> 1.29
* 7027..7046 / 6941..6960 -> 1.15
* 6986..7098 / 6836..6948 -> 1.31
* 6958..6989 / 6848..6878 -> 1.34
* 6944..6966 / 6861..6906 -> 1.29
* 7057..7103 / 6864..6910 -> 1.28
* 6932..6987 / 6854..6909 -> 1.28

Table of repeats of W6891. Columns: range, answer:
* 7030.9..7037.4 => 14.2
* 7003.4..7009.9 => 13.4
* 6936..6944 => 12.2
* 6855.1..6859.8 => 9.45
